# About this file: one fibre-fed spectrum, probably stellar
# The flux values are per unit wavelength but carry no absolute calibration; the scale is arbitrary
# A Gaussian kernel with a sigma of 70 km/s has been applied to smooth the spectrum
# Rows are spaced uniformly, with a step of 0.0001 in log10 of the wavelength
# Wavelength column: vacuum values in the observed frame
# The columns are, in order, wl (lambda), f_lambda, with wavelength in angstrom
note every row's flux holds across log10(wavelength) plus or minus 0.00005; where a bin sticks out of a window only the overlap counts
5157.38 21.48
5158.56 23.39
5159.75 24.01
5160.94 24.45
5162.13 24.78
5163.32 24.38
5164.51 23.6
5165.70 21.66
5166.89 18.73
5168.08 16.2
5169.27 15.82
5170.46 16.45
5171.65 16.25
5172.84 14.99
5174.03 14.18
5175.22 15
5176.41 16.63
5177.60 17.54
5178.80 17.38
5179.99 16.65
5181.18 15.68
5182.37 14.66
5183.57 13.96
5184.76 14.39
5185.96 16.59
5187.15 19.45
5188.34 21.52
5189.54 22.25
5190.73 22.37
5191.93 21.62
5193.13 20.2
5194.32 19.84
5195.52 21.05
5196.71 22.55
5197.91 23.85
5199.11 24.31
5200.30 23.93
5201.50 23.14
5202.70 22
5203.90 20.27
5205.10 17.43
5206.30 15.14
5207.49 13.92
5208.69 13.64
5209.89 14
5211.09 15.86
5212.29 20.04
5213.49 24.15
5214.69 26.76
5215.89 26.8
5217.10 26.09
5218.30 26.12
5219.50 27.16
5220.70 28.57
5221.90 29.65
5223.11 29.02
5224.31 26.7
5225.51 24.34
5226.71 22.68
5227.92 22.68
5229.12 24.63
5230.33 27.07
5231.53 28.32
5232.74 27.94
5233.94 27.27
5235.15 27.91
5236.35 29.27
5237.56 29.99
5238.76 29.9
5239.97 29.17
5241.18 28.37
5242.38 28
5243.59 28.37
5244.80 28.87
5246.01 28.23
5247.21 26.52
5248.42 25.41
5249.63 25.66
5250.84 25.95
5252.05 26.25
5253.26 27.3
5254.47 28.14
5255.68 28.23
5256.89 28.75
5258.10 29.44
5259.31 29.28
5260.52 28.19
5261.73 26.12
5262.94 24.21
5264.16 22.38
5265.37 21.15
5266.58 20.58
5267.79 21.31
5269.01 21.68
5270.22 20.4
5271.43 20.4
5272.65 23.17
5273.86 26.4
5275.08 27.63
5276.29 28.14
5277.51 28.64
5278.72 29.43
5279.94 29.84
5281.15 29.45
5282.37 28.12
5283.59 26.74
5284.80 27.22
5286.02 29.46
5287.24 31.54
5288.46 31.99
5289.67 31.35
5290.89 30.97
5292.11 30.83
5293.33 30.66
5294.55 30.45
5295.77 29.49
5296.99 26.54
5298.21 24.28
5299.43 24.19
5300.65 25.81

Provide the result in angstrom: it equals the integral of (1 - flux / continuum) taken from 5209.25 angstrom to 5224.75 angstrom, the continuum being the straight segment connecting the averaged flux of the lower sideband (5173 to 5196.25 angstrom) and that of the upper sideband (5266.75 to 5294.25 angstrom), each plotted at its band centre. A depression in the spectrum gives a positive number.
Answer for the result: -2.5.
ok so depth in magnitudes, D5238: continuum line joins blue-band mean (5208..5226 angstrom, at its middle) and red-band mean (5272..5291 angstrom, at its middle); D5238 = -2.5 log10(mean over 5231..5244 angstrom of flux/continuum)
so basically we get -0.13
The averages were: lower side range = 23.9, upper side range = 28.7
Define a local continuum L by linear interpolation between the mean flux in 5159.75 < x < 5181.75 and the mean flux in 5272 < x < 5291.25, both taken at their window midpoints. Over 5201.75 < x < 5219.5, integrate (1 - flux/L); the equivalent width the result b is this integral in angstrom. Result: 1.4 angstrom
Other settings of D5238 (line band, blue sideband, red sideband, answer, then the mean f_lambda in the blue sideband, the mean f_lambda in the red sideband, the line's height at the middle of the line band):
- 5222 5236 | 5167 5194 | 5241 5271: -0.16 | 17.3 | 25.9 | 22.8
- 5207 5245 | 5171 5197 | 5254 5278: -0.17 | 17.9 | 25.2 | 21.6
